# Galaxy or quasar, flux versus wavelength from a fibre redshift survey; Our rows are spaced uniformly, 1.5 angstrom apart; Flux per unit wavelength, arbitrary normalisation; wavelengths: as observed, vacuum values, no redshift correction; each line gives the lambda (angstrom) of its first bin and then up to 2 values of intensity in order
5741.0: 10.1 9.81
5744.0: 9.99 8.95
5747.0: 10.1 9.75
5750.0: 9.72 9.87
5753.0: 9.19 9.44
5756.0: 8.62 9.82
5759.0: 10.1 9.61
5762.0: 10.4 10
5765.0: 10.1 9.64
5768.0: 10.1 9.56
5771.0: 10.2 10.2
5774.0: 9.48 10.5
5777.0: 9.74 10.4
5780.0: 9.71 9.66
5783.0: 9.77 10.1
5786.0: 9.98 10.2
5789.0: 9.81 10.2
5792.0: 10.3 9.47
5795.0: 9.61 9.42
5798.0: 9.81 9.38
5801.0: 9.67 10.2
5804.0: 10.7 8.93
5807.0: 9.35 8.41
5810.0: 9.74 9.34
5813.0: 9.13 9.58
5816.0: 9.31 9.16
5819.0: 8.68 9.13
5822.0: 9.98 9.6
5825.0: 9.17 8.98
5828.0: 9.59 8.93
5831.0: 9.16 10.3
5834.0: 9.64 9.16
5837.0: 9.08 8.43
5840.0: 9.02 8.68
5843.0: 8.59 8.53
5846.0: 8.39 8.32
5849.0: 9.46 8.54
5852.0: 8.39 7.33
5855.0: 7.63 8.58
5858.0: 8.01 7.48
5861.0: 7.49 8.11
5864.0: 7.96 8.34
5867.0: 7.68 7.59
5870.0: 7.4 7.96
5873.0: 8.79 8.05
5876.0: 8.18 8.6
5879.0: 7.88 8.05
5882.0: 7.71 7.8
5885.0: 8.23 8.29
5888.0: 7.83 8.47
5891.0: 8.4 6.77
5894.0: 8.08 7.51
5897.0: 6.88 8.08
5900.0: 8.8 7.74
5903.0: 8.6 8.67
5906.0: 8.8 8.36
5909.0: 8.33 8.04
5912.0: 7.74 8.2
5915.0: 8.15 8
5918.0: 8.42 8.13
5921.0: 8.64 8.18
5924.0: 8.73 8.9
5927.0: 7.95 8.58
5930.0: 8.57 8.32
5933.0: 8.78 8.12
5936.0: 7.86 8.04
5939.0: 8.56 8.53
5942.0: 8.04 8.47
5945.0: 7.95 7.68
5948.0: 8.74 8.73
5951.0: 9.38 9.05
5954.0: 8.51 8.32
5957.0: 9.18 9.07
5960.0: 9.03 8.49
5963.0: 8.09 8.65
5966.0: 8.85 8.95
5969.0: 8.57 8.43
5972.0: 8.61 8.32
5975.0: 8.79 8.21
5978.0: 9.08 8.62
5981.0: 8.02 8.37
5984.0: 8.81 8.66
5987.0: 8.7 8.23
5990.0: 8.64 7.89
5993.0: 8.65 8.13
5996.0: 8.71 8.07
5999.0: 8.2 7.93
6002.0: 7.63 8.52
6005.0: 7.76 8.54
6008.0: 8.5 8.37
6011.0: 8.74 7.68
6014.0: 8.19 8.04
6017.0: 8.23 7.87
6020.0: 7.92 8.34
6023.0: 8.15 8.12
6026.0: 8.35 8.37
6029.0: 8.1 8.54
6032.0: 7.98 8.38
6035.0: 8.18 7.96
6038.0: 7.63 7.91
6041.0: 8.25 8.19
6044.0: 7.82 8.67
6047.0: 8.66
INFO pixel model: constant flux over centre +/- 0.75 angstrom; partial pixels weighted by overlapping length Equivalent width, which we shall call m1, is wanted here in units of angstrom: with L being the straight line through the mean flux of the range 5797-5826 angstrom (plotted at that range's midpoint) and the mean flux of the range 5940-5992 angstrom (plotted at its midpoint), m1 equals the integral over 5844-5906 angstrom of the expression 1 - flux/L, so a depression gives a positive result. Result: 6.9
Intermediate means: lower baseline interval 9.43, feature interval 8.07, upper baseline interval 8.57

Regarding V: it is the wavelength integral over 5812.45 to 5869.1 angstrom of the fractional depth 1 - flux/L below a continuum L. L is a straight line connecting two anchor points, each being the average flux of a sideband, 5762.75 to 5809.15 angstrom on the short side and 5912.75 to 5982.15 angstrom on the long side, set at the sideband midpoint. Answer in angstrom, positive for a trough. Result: 4.02 angstrom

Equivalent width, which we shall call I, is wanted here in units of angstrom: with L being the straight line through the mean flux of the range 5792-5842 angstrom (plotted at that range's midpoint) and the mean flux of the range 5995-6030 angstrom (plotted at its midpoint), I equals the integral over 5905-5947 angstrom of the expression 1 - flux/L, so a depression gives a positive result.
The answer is 2.0 angstrom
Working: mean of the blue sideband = 9.37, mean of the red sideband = 8.19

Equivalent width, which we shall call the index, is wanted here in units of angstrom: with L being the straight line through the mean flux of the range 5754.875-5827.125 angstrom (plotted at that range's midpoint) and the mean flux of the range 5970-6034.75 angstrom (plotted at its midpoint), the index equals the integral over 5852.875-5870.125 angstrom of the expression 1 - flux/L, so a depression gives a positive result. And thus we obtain 2.63 angstrom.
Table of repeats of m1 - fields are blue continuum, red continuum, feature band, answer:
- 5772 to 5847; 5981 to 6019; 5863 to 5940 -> 6.43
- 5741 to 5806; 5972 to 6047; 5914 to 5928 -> 0.80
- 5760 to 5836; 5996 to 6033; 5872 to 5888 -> 1.70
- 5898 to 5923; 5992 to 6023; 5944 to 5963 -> -0.93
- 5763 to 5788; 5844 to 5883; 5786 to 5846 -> -1.93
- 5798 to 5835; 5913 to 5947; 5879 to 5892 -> 1.01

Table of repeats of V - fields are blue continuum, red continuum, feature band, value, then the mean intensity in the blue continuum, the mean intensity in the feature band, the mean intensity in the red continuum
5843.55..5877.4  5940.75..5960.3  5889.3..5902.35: 0.7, 8.11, 7.84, 8.62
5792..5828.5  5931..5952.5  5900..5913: 0.5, 9.45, 8.31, 8.4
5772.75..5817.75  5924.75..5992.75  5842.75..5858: 1.6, 9.71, 8.35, 8.52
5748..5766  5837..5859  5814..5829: -0.9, 9.72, 9.31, 8.43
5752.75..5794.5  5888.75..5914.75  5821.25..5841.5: -0.5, 9.87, 9.29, 8.09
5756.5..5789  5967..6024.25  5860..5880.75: 2.8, 9.95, 8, 8.34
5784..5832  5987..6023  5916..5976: 0.7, 9.53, 8.51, 8.22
